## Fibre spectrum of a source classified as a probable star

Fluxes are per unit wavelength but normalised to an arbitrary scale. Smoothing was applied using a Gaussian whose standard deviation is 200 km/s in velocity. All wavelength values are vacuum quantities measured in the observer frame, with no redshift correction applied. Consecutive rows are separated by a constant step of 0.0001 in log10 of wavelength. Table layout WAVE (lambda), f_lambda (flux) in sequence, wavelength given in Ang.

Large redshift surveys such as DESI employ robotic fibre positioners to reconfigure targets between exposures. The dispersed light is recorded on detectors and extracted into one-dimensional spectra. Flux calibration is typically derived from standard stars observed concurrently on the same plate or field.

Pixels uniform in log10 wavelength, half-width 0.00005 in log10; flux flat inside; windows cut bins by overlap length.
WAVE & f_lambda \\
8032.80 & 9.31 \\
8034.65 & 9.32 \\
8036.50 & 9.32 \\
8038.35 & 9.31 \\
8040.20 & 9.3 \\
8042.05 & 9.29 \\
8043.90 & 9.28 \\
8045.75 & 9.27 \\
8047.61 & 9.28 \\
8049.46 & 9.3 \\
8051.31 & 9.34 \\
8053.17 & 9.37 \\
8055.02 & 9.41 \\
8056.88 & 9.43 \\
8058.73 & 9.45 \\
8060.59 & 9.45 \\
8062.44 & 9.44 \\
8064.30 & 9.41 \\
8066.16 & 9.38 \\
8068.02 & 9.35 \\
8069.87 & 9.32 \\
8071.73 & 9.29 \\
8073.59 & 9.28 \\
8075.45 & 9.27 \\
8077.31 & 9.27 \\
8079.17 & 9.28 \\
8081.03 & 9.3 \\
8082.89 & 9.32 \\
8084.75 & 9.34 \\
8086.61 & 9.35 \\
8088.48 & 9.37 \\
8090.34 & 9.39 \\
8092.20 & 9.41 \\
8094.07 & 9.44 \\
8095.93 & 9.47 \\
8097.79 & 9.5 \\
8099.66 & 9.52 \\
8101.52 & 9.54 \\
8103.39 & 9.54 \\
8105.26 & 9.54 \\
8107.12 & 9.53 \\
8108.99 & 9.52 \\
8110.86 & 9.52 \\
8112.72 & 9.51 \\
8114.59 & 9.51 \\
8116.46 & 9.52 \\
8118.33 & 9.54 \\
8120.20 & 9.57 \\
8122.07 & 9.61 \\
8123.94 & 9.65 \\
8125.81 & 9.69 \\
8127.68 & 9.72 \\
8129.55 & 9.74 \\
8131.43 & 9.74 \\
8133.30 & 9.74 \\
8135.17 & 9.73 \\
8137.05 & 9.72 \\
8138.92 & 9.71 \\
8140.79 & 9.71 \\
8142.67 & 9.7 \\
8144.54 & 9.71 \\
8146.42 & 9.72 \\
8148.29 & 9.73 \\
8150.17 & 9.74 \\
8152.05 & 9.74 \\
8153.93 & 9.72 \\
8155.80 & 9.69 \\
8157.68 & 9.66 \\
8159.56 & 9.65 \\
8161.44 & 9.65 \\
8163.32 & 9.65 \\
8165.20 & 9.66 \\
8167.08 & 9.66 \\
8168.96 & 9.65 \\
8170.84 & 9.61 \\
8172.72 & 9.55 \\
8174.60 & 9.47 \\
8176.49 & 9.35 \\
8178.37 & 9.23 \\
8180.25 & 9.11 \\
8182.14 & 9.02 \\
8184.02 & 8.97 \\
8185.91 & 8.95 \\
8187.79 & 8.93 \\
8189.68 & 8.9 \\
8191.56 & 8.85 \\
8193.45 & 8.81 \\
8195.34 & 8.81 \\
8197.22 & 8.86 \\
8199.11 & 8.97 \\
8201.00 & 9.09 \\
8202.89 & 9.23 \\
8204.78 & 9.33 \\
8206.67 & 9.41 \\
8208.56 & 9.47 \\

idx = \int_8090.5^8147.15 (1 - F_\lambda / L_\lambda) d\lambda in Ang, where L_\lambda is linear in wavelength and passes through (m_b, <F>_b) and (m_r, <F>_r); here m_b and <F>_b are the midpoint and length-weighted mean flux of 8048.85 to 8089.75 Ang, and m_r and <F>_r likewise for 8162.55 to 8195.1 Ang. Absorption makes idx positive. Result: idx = -1.8 Ang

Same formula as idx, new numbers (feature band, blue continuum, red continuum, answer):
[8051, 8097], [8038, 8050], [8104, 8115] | 0.2 Ang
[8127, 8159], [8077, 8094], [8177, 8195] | -2.0 Ang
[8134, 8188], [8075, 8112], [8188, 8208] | -2.2 Ang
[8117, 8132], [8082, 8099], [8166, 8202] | -0.6 Ang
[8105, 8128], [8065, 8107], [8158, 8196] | -0.5 Ang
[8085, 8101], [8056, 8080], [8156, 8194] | -0.1 Ang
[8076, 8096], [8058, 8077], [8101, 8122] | 0.2 Ang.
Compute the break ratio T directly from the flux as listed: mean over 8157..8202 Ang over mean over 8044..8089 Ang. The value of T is 1.0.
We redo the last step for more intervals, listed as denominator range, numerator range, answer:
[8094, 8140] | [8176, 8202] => 0.94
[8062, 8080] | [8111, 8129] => 1.03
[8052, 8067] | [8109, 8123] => 1.01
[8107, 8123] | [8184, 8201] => 0.93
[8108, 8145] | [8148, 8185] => 0.99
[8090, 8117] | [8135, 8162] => 1.02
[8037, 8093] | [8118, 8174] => 1.04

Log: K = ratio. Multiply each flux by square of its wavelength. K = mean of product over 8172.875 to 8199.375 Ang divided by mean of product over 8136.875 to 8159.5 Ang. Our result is 0.9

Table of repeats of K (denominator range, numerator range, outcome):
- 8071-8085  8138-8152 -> 1.06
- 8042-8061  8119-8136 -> 1.06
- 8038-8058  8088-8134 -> 1.04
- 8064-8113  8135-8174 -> 1.05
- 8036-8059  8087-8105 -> 1.03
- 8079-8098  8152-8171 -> 1.05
